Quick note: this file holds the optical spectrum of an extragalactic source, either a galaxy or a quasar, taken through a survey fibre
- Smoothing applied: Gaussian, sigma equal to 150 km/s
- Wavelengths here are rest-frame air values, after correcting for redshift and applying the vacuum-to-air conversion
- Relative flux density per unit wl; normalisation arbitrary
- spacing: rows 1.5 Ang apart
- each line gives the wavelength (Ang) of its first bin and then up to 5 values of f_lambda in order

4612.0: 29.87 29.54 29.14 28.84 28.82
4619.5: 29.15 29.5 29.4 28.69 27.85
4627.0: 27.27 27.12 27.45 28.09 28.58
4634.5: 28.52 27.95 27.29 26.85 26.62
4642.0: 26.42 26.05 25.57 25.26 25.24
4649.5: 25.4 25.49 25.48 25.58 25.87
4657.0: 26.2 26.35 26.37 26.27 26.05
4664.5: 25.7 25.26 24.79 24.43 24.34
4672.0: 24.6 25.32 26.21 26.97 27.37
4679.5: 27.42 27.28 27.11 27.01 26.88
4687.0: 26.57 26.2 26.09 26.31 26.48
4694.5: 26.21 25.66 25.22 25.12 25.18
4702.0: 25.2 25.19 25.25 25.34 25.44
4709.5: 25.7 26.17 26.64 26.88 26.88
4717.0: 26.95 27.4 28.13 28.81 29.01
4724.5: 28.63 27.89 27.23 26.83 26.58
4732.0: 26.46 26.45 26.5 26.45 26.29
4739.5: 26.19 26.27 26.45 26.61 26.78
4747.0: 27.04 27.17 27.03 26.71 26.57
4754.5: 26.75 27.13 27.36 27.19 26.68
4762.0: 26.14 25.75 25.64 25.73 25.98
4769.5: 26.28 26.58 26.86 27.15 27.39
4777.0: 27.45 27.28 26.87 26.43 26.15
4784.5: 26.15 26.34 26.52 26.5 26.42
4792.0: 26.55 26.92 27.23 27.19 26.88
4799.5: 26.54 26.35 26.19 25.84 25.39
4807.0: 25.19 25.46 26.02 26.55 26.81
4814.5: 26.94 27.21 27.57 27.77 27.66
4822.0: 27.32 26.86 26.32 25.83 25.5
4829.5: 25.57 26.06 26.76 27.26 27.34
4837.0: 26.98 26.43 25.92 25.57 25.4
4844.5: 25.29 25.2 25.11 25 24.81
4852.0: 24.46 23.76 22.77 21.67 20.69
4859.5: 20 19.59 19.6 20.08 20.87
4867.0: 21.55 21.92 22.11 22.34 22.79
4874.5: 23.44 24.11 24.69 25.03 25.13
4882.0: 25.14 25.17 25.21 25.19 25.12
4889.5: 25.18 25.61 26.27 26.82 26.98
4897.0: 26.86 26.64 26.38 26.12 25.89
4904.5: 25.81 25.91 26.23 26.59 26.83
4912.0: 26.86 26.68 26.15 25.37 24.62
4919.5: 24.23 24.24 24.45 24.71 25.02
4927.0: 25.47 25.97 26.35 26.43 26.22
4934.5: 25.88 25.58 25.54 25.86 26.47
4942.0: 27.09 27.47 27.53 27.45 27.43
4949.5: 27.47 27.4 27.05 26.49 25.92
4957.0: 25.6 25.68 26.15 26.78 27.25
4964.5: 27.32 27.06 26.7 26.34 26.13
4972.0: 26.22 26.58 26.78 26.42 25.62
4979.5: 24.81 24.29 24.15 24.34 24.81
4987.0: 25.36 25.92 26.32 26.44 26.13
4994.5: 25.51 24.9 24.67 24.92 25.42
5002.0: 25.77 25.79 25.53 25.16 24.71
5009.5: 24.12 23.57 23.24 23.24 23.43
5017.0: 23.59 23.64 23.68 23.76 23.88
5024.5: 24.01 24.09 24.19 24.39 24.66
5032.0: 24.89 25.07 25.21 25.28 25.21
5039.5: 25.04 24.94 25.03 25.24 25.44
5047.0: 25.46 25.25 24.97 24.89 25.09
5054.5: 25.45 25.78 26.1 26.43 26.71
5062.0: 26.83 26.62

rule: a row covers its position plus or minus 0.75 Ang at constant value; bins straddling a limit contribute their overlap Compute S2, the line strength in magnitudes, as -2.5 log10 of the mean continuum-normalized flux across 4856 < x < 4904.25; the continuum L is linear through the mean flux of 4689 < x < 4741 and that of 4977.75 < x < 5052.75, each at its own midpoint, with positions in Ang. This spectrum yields 0.072 mag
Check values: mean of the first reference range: 26.5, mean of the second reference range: 24.8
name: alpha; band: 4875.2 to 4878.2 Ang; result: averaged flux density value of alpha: 24.4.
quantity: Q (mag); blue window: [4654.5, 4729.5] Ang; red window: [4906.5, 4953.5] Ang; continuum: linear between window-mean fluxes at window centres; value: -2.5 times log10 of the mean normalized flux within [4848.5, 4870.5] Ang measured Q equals 0.20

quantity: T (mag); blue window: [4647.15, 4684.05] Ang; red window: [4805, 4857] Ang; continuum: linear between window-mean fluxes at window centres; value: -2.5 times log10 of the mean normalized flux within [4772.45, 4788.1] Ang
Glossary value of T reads -0.036 mag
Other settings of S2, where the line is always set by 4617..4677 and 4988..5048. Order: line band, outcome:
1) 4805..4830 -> -0.03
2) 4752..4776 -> -0.02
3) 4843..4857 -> 0.06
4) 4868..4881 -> 0.09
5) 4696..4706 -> 0.05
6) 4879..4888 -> 0.01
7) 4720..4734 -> -0.06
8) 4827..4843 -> -0.03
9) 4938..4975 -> -0.07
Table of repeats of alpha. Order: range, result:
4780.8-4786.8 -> 26.3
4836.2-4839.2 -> 26.7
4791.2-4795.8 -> 26.9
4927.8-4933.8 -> 26.2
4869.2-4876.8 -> 23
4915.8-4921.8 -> 24.6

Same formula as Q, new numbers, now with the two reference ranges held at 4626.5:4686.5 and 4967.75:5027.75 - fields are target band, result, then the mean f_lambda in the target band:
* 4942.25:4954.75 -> -0.09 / 27.3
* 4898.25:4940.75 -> -0.02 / 25.8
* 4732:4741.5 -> -0.01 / 26.4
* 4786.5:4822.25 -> -0.04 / 26.6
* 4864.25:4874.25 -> 0.16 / 21.9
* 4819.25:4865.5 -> 0.04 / 24.7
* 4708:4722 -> -0.03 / 26.9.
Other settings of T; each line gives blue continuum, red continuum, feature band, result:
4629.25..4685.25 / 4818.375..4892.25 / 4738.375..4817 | -0.06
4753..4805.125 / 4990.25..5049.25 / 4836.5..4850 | 0.02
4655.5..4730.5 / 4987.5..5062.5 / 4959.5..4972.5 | -0.06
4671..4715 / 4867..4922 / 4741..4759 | -0.04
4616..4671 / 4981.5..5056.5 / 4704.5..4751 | -0.02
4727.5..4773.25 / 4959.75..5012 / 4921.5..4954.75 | -0.02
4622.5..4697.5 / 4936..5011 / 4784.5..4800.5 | -0.02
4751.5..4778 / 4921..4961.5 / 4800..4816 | 0.02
